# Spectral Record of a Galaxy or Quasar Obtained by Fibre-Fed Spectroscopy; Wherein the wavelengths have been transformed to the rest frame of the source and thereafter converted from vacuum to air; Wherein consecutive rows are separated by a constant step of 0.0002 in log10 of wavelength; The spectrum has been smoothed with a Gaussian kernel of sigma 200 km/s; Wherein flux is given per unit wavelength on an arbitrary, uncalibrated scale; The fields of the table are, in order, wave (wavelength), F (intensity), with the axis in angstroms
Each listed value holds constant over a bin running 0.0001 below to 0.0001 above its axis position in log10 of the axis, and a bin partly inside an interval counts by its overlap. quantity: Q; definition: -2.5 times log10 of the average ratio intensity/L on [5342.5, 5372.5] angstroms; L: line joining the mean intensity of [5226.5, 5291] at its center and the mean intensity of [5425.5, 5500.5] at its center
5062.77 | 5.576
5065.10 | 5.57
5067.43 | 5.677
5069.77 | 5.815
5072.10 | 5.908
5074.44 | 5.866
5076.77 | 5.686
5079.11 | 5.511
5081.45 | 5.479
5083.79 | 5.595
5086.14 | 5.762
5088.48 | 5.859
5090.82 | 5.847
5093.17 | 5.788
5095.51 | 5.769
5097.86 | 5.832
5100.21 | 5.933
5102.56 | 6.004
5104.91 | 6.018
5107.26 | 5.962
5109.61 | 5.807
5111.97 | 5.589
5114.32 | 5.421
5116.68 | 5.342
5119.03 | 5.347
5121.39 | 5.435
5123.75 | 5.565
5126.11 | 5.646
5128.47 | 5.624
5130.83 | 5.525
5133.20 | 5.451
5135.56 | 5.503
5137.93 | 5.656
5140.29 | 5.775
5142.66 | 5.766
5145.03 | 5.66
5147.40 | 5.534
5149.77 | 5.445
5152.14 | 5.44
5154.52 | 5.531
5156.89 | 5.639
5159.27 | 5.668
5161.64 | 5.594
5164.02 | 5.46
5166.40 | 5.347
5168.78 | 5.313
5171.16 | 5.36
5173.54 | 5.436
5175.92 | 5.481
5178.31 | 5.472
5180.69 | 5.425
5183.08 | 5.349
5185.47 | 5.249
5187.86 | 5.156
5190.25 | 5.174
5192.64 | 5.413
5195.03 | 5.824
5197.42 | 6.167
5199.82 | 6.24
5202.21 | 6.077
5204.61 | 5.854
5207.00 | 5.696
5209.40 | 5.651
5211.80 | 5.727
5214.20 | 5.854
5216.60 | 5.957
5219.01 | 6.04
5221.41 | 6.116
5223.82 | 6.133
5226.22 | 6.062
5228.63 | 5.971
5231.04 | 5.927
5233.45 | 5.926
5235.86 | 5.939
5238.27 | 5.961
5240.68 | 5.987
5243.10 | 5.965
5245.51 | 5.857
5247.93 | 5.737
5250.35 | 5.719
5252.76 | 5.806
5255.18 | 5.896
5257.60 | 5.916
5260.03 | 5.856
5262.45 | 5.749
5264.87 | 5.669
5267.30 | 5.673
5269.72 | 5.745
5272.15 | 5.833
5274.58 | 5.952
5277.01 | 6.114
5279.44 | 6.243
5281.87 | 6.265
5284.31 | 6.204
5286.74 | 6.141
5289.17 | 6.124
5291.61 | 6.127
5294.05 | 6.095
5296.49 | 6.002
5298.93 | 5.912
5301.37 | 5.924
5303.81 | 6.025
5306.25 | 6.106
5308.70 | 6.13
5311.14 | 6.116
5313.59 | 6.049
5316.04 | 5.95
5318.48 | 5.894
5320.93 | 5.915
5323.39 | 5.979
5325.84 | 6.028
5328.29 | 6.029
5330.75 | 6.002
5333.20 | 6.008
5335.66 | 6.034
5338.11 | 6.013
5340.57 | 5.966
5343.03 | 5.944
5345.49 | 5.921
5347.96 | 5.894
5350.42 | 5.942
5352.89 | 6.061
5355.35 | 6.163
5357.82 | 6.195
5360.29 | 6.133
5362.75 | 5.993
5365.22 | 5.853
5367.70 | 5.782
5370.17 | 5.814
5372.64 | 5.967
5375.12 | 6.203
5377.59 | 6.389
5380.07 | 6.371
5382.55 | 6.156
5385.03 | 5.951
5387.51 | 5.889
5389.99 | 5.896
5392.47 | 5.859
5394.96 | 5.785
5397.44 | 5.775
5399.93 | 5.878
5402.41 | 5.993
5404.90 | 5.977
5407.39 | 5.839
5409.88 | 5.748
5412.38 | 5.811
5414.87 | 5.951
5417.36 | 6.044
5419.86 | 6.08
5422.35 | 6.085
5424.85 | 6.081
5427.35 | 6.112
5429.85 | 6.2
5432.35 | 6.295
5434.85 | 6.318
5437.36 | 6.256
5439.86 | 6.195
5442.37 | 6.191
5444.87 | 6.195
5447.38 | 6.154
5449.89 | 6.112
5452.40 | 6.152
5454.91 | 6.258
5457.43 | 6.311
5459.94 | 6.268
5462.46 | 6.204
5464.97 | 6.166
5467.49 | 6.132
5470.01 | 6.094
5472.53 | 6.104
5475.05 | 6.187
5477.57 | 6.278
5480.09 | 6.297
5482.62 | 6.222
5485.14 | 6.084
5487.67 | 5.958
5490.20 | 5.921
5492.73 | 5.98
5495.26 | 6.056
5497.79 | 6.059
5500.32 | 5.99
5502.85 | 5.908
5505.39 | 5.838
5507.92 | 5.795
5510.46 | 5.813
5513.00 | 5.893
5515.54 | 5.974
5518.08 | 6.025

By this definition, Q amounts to 0.01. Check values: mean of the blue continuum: 5.93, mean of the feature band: 5.97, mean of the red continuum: 6.16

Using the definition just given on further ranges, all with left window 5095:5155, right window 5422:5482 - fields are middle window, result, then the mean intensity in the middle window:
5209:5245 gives -0.03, 5.95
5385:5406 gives 0.04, 5.89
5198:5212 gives -0.02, 5.9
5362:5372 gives 0.03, 5.86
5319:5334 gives 0.00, 5.99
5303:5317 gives -0.02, 6.06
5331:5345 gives 0.00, 5.99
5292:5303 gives -0.01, 5.99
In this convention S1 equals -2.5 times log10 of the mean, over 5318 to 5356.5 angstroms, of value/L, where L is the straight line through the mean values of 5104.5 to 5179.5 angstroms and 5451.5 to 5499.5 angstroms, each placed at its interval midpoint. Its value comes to -0.02 mag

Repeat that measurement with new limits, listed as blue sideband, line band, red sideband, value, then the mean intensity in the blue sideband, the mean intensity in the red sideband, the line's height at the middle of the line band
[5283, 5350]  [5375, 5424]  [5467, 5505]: 0.012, 6.02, 6.08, 6.05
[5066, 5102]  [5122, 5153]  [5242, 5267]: 0.037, 5.76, 5.81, 5.77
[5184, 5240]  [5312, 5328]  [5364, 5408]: -0.011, 5.83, 5.97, 5.92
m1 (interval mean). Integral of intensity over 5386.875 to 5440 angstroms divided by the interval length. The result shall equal 6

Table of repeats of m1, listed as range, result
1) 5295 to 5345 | 6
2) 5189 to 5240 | 5.89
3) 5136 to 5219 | 5.61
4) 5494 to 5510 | 5.94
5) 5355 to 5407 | 6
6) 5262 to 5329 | 6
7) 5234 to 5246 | 5.95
